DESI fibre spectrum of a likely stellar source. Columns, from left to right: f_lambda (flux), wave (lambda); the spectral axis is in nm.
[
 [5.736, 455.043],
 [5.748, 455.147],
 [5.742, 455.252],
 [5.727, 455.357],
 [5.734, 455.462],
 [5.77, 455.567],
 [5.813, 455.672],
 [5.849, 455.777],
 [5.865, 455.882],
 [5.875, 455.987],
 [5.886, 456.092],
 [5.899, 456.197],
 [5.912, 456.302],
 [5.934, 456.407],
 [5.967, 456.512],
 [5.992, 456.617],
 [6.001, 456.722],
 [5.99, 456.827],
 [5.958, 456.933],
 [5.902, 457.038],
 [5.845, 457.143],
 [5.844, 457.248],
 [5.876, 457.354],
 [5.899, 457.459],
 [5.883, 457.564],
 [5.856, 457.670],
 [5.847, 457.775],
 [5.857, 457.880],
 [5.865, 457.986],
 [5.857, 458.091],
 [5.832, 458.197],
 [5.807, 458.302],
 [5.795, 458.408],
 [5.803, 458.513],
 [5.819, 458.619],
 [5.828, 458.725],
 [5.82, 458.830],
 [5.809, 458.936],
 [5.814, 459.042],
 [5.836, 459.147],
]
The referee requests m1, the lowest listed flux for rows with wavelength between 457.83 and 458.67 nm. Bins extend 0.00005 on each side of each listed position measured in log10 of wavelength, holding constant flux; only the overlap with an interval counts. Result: 5.795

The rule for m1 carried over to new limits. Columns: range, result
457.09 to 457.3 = 5.844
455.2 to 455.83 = 5.727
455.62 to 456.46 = 5.813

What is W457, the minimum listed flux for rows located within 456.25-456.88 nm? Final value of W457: 5.912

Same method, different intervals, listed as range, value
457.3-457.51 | 5.876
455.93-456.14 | 5.875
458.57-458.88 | 5.819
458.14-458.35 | 5.807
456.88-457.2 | 5.845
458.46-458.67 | 5.803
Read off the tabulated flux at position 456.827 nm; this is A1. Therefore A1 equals 5.99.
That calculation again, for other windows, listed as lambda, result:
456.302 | 5.912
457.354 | 5.876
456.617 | 5.992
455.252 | 5.742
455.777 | 5.849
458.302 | 5.807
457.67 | 5.856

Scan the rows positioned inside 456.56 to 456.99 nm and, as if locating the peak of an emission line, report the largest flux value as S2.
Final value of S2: 6.001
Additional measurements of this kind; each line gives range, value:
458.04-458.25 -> 5.857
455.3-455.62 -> 5.77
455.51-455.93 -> 5.865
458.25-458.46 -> 5.807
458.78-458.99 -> 5.82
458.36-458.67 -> 5.819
